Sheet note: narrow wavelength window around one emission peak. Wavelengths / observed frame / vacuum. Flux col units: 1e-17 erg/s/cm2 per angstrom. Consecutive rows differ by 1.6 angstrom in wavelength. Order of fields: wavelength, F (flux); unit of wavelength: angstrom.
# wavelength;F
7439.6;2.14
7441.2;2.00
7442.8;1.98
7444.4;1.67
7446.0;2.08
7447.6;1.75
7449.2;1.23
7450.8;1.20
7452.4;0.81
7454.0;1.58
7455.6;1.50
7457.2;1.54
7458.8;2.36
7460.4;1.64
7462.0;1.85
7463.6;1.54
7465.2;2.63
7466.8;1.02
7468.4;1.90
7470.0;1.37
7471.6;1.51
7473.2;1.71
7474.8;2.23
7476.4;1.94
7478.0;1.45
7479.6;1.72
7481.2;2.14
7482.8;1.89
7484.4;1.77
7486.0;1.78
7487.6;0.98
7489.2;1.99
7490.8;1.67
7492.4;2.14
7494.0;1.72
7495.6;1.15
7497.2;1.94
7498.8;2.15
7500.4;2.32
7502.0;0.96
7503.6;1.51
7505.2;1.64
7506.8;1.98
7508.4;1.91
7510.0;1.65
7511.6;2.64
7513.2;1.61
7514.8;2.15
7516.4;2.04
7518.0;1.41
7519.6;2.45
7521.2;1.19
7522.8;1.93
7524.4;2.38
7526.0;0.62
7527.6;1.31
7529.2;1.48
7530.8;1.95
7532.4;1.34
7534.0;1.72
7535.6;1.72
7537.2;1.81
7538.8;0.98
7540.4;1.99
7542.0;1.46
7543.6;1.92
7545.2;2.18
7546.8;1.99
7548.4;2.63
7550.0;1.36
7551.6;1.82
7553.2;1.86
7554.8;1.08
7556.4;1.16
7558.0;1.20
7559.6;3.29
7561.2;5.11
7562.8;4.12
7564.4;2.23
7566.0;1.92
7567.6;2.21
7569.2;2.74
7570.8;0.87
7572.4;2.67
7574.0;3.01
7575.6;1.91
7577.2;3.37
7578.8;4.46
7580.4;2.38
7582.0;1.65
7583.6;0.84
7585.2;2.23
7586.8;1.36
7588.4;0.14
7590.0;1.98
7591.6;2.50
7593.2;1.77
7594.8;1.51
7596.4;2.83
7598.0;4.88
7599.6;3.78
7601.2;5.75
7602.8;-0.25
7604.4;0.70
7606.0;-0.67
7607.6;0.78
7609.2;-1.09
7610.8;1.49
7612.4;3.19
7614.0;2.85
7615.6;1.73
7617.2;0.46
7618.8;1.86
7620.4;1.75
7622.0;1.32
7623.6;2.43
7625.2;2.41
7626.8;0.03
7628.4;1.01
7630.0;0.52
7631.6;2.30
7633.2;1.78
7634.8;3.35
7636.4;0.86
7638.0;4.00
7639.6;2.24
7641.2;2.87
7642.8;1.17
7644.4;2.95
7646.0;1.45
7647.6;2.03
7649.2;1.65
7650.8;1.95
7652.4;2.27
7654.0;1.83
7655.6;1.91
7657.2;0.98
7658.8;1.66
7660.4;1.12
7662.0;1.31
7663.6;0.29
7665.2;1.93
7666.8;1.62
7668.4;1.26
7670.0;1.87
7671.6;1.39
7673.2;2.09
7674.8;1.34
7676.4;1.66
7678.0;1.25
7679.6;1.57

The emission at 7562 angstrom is [S II]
